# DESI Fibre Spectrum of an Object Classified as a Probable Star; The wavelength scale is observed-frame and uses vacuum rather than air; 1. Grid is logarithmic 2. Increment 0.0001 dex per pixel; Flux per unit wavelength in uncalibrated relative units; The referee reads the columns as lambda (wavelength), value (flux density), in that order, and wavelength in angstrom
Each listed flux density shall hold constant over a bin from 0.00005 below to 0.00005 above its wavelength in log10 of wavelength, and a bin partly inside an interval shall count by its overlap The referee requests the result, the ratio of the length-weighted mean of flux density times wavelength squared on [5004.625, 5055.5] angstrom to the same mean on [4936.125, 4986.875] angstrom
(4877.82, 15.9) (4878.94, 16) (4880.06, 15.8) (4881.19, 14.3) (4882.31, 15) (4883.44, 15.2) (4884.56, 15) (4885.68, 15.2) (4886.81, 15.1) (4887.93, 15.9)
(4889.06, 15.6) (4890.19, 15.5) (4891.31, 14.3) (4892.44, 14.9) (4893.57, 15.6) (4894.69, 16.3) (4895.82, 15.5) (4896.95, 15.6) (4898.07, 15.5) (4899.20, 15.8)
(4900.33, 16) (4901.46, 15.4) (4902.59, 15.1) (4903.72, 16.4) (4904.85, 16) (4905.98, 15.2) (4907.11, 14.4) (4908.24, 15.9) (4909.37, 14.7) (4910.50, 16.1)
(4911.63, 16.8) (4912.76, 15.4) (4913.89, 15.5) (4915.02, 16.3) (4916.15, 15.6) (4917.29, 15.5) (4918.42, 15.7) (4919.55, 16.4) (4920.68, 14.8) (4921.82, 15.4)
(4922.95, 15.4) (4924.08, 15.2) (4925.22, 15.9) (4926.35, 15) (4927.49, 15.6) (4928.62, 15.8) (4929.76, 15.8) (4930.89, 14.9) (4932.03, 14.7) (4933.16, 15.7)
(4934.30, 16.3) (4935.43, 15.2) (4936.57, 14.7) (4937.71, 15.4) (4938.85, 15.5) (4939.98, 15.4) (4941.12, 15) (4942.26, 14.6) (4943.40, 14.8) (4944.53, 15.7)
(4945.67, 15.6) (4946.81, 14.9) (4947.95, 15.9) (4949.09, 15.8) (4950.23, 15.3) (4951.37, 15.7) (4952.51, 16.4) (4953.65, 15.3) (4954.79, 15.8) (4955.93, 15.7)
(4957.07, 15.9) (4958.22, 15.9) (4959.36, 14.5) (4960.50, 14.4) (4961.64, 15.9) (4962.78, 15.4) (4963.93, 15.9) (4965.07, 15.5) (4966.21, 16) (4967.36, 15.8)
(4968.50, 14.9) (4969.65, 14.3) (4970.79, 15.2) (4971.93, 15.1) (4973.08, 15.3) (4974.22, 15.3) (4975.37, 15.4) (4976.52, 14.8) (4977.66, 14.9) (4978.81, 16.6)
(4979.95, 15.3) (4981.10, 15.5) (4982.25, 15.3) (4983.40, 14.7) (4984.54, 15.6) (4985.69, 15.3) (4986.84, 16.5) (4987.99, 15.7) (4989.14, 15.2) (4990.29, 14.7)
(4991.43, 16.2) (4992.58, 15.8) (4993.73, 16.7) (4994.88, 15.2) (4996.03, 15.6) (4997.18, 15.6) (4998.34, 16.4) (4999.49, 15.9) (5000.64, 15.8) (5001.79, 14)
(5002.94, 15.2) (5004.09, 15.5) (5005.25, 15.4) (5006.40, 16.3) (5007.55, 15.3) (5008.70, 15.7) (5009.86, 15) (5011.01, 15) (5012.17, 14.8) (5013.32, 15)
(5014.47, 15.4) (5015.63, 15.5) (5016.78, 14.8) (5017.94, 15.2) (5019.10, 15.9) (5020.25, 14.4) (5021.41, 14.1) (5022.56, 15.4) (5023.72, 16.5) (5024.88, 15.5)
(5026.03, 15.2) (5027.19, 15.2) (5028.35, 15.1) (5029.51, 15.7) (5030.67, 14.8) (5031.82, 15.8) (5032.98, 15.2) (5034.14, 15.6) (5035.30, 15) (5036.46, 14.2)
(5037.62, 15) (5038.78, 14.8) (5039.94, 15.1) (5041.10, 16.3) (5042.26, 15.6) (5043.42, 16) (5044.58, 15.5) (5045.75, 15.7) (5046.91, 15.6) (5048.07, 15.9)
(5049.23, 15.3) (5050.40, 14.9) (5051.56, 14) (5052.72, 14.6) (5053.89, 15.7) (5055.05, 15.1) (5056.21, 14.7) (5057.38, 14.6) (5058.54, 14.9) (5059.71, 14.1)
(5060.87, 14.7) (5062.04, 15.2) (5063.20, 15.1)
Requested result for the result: 1.0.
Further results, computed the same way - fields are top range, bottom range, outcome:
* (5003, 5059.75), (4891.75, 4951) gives 1.03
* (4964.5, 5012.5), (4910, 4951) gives 1.02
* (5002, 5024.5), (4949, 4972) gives 1.01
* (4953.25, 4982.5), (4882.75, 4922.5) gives 1.02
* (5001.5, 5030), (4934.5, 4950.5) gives 1.03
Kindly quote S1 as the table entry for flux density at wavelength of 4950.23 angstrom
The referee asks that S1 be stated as 15.3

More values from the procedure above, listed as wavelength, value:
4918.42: 15.7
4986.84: 16.5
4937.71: 15.4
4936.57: 14.7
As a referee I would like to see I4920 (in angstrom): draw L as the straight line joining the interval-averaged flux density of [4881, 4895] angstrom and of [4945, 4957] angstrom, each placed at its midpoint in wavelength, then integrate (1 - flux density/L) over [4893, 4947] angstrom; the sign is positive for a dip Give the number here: -0.21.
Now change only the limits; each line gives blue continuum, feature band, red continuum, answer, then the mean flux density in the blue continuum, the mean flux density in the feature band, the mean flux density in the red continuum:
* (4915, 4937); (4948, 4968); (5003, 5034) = -0.24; 15.5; 15.6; 15.3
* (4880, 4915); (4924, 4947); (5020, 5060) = 0.09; 15.5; 15.3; 15.2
